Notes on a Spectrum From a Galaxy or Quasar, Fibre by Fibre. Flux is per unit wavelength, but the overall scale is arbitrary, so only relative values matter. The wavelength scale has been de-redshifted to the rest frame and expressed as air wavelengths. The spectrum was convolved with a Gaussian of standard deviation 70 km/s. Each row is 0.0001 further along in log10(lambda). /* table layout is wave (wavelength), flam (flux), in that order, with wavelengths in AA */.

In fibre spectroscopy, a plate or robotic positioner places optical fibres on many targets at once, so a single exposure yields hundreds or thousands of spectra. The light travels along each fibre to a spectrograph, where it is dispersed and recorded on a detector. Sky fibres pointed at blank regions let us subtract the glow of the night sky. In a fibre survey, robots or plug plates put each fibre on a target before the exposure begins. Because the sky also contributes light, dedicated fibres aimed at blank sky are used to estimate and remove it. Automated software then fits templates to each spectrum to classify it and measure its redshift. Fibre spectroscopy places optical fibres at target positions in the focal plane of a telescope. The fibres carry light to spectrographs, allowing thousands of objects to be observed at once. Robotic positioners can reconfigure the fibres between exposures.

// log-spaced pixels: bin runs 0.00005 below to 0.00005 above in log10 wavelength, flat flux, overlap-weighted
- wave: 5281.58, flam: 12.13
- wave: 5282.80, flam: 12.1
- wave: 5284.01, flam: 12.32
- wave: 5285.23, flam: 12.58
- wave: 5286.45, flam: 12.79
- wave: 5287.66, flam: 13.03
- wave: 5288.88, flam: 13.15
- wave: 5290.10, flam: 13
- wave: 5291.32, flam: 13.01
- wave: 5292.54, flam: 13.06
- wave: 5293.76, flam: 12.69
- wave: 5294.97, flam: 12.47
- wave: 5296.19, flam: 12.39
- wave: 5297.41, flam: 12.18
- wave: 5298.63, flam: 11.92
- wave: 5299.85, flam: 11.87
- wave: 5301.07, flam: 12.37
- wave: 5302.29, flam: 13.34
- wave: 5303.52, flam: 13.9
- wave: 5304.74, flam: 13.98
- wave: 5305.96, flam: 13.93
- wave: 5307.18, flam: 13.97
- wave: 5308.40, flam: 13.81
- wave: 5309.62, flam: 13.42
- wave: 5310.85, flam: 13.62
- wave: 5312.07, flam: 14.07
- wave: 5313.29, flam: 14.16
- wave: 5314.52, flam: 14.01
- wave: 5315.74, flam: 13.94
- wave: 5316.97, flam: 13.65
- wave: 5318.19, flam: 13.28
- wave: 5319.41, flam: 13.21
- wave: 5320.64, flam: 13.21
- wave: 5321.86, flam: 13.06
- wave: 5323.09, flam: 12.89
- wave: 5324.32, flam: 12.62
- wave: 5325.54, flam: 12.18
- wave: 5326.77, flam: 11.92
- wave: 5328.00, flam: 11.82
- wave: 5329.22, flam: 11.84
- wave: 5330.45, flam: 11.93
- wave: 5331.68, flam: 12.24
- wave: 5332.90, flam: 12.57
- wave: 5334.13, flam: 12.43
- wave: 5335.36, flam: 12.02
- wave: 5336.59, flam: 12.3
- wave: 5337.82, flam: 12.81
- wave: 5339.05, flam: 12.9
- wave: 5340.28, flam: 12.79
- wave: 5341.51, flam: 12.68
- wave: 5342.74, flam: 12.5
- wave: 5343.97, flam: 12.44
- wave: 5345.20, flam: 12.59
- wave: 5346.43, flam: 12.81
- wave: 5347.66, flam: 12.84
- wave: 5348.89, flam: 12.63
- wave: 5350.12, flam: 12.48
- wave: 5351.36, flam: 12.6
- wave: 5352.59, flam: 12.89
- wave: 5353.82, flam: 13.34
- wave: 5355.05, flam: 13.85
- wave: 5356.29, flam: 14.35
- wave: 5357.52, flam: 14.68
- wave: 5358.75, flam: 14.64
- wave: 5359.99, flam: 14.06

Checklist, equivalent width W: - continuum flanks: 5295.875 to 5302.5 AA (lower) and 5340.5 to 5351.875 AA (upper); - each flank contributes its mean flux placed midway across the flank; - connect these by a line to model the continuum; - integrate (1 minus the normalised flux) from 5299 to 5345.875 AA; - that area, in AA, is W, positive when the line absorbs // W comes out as -1.9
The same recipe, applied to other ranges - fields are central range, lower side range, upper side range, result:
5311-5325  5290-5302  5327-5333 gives -1.4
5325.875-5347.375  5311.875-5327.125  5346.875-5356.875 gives 1.3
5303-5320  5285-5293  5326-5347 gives -1.5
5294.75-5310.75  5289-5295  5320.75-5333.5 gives -0.4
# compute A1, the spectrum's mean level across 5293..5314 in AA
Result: 13.2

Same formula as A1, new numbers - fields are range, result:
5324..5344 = 12.3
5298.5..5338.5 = 13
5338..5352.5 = 12.7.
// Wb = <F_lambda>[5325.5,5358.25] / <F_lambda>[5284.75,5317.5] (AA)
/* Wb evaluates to 1.0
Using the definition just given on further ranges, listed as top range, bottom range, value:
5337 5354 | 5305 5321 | 0.93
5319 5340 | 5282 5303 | 0.99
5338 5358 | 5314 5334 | 1.02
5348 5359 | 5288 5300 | 1.07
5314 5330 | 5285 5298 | 1.01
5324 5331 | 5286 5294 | 0.93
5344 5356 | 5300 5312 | 0.95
